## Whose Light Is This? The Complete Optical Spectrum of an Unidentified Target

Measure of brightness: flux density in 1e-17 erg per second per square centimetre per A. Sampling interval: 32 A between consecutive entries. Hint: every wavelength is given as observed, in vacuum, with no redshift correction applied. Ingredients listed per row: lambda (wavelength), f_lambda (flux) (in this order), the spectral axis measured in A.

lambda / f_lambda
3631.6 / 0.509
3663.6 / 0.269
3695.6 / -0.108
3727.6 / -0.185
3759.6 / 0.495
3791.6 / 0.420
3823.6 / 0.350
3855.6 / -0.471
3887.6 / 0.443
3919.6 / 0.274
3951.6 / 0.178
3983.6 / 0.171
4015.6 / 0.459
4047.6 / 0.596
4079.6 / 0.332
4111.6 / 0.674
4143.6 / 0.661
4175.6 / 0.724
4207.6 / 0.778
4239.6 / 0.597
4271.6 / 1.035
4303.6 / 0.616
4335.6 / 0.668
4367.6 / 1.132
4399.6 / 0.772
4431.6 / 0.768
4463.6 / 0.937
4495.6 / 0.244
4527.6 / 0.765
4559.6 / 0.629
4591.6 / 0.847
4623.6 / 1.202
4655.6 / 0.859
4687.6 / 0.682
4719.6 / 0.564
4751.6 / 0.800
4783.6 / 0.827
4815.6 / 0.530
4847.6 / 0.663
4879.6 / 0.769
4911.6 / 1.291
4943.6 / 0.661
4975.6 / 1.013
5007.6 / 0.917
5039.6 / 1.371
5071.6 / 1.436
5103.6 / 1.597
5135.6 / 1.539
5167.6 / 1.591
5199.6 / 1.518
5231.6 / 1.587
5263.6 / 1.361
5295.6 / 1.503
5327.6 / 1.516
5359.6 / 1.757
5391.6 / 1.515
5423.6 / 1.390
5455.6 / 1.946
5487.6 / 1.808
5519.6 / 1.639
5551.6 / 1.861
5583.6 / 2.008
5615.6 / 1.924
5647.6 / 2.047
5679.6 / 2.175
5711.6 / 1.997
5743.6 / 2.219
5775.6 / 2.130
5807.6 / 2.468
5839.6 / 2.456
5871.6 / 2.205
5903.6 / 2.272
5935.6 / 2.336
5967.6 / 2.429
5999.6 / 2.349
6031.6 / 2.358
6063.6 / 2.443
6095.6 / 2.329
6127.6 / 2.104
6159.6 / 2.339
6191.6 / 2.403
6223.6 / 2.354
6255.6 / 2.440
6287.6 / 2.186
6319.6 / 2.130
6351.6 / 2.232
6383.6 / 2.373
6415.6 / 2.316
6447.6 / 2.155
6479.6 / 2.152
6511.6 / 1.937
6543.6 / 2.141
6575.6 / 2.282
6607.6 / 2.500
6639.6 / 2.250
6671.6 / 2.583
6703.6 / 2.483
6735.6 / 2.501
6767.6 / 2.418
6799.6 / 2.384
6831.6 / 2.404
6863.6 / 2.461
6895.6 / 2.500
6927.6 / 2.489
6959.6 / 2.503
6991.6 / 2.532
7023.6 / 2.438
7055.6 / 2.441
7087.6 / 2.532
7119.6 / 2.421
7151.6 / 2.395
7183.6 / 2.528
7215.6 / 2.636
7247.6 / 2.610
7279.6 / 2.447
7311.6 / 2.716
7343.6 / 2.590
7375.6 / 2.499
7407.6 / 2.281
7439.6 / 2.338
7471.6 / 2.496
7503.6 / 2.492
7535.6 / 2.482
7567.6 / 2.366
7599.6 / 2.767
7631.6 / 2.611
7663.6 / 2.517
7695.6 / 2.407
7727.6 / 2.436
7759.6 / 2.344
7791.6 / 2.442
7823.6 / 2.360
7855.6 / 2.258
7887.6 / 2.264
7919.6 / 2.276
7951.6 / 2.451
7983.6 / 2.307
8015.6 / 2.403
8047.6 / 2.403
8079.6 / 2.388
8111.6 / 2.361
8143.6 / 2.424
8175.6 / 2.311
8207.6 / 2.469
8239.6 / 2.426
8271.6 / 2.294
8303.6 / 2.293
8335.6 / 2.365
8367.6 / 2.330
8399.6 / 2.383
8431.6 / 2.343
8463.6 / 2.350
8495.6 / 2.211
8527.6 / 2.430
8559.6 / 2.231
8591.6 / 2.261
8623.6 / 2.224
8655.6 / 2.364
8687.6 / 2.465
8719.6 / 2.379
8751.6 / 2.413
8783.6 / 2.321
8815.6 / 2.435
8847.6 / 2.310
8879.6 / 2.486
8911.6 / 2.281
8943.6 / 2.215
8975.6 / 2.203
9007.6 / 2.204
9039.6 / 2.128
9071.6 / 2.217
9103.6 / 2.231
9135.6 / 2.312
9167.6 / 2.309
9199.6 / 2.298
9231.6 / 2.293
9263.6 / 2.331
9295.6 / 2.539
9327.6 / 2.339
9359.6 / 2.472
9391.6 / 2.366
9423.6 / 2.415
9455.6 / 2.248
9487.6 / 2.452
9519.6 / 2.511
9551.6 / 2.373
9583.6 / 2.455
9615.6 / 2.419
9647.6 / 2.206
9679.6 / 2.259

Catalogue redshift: 0.26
